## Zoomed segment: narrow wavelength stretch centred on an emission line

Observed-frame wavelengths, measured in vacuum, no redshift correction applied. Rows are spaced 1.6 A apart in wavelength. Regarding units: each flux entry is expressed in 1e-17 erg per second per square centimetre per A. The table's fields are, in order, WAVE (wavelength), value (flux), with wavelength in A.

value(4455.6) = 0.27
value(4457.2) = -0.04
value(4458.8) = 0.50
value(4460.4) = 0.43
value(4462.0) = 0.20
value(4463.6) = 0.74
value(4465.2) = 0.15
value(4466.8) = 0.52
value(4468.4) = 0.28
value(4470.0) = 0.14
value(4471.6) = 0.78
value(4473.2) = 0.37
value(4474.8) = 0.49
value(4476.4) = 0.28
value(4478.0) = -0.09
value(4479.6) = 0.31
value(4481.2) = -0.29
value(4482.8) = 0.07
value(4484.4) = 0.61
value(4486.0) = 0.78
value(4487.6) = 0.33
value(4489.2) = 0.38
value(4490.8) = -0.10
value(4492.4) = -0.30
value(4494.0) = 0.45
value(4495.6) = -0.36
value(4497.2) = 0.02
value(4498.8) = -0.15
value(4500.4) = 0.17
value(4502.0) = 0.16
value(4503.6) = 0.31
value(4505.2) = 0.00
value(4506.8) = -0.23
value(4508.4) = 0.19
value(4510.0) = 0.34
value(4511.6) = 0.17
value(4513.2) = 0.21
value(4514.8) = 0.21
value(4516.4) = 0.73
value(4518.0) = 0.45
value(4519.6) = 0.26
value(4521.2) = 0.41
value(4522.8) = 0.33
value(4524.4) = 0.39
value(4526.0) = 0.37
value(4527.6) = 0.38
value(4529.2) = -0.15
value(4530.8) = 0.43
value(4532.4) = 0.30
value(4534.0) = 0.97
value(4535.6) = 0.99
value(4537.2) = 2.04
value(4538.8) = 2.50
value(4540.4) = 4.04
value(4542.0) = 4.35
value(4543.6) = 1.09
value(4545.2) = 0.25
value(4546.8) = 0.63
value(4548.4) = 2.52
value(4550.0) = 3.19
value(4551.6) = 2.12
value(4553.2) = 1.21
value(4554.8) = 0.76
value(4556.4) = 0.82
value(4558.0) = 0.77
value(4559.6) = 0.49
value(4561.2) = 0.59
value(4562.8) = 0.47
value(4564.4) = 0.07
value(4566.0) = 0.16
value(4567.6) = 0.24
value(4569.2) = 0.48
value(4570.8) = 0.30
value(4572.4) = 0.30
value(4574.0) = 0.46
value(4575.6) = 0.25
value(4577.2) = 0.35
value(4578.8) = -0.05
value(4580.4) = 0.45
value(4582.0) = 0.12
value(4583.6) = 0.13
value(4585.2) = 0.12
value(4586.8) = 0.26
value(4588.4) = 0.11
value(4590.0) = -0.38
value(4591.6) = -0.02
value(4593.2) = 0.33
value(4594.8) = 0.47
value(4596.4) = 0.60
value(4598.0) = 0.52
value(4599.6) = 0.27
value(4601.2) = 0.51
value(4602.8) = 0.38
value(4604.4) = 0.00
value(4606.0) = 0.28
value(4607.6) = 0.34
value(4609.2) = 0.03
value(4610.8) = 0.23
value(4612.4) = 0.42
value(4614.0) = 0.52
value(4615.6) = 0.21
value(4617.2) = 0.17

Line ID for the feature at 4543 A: Lyman alpha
